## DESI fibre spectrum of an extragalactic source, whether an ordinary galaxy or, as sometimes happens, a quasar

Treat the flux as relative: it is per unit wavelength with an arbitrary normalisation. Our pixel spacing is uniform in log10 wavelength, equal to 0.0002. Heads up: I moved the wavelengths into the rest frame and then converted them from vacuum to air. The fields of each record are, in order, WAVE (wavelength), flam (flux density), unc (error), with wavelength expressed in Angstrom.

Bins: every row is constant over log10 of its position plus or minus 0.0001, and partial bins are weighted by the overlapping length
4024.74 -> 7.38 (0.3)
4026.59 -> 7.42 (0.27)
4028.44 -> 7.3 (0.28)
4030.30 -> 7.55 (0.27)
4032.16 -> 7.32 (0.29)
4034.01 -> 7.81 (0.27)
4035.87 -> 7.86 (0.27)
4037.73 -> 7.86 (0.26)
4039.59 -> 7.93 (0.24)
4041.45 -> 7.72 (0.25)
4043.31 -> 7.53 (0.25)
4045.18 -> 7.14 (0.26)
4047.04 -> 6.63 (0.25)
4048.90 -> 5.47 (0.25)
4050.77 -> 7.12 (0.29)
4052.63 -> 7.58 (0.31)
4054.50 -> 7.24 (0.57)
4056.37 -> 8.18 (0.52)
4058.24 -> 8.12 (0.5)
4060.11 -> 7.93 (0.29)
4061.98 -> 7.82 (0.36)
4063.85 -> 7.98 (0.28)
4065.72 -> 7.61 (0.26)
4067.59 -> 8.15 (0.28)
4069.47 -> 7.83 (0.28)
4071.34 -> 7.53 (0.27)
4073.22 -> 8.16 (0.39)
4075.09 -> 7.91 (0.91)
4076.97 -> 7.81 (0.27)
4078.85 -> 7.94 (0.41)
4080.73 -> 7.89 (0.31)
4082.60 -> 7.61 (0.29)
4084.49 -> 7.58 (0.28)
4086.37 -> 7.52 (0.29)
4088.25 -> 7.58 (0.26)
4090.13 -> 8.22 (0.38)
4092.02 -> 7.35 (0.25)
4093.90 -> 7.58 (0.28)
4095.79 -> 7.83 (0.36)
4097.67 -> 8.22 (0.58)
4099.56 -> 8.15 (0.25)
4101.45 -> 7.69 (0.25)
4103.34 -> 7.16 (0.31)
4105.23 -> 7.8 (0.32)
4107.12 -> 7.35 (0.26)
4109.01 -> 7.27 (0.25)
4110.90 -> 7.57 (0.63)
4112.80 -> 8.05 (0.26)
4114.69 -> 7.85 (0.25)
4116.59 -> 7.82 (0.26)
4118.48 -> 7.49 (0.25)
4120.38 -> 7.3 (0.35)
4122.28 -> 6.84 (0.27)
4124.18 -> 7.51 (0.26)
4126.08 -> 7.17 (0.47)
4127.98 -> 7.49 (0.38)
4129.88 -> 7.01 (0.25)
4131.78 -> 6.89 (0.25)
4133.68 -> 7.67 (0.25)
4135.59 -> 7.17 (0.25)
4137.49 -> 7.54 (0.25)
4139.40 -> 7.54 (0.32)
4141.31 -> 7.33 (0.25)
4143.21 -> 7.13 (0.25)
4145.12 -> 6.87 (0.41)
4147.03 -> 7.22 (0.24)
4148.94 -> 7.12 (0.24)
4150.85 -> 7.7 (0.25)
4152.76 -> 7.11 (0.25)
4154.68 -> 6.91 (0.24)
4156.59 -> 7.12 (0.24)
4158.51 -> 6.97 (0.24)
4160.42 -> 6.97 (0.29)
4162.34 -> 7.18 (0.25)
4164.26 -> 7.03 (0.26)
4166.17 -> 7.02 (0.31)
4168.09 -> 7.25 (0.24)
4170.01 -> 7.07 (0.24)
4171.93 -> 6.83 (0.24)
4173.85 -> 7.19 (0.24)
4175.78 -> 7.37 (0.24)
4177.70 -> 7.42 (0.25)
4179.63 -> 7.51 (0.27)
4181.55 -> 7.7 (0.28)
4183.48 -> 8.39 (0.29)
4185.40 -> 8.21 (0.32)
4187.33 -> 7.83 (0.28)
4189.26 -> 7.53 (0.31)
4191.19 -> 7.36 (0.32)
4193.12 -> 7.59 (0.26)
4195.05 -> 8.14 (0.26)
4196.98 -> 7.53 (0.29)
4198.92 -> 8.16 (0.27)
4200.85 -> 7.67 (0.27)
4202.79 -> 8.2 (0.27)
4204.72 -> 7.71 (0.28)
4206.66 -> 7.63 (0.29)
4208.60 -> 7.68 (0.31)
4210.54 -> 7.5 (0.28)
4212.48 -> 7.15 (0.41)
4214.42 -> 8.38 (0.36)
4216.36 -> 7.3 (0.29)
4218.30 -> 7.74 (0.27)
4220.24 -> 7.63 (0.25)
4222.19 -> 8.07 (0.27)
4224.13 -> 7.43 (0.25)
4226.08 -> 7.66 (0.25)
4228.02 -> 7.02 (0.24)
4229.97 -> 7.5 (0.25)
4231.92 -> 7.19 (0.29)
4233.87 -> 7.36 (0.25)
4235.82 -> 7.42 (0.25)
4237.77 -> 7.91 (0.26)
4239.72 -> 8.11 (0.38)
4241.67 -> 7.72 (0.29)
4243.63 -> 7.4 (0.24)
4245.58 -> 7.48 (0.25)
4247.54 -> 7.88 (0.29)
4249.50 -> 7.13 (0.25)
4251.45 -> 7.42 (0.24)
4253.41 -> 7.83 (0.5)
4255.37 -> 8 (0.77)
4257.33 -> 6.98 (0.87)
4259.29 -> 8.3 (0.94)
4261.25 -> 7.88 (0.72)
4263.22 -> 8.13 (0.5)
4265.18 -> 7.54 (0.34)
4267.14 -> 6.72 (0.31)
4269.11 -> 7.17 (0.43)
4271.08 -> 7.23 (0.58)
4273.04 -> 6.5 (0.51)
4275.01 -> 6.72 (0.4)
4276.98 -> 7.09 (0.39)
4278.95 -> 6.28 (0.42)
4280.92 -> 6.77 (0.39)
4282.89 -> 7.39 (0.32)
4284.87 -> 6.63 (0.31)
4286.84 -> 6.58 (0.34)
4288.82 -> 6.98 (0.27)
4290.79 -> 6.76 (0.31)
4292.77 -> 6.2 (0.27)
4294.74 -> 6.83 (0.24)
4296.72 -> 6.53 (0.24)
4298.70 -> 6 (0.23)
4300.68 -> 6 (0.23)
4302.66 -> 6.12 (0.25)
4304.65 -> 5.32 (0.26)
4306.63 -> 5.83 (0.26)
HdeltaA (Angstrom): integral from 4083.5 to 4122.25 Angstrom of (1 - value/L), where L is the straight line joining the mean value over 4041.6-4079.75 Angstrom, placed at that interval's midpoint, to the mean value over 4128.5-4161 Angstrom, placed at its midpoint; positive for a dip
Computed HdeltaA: -1.3 Angstrom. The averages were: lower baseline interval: 7.59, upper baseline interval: 7.2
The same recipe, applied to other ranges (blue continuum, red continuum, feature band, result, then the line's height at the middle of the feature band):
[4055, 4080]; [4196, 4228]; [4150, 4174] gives 2.1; 7.77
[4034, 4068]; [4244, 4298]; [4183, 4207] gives -1.8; 7.28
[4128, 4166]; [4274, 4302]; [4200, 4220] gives -2.2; 6.93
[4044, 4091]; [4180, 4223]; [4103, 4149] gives 1.9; 7.69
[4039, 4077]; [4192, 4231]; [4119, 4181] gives 3.5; 7.64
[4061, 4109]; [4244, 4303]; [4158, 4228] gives -1.9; 7.35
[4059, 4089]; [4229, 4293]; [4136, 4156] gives 1.0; 7.61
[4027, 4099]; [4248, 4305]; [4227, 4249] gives -1.4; 7.08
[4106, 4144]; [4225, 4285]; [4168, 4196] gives -0.7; 7.39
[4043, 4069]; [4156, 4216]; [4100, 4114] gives -0.2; 7.49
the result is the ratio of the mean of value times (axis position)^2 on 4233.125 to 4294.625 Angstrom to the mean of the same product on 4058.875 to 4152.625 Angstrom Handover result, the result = 1.03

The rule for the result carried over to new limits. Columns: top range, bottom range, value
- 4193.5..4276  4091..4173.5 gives 1.08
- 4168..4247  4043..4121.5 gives 1.06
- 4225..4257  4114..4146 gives 1.09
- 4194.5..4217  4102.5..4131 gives 1.09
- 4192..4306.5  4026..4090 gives 1.05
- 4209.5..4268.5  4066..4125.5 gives 1.06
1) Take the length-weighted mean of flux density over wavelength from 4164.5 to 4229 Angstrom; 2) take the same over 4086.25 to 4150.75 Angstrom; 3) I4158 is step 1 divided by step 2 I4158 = 1.02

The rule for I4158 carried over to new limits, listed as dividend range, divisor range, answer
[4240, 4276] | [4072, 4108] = 0.96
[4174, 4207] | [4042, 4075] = 1.03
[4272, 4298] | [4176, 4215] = 0.87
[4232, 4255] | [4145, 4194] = 1.04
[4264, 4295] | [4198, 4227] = 0.89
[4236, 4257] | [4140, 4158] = 1.07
